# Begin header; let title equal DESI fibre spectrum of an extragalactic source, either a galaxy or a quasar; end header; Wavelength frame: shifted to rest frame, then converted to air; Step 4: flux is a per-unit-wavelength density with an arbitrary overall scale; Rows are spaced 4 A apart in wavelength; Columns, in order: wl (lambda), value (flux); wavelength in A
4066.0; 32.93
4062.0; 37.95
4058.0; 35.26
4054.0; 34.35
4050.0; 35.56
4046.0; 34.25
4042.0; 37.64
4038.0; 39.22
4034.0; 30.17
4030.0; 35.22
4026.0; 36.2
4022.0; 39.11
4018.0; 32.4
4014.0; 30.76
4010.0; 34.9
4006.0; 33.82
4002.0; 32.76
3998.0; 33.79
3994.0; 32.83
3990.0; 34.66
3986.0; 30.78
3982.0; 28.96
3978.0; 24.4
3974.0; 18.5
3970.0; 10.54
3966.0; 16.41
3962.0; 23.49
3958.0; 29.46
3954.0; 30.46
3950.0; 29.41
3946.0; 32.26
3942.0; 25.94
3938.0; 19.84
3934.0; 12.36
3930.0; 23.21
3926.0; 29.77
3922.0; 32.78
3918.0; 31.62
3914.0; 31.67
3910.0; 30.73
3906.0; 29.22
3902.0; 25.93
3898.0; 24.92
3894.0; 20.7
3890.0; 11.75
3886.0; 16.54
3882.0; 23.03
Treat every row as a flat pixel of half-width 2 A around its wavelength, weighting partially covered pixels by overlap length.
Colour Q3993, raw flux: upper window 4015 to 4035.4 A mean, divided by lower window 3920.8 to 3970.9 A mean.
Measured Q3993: 1.4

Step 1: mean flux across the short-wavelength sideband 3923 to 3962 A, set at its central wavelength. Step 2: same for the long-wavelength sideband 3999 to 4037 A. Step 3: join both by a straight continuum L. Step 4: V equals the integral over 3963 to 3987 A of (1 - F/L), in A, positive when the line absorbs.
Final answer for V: 6.73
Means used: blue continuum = 25.9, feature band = 21.3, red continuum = 34.1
